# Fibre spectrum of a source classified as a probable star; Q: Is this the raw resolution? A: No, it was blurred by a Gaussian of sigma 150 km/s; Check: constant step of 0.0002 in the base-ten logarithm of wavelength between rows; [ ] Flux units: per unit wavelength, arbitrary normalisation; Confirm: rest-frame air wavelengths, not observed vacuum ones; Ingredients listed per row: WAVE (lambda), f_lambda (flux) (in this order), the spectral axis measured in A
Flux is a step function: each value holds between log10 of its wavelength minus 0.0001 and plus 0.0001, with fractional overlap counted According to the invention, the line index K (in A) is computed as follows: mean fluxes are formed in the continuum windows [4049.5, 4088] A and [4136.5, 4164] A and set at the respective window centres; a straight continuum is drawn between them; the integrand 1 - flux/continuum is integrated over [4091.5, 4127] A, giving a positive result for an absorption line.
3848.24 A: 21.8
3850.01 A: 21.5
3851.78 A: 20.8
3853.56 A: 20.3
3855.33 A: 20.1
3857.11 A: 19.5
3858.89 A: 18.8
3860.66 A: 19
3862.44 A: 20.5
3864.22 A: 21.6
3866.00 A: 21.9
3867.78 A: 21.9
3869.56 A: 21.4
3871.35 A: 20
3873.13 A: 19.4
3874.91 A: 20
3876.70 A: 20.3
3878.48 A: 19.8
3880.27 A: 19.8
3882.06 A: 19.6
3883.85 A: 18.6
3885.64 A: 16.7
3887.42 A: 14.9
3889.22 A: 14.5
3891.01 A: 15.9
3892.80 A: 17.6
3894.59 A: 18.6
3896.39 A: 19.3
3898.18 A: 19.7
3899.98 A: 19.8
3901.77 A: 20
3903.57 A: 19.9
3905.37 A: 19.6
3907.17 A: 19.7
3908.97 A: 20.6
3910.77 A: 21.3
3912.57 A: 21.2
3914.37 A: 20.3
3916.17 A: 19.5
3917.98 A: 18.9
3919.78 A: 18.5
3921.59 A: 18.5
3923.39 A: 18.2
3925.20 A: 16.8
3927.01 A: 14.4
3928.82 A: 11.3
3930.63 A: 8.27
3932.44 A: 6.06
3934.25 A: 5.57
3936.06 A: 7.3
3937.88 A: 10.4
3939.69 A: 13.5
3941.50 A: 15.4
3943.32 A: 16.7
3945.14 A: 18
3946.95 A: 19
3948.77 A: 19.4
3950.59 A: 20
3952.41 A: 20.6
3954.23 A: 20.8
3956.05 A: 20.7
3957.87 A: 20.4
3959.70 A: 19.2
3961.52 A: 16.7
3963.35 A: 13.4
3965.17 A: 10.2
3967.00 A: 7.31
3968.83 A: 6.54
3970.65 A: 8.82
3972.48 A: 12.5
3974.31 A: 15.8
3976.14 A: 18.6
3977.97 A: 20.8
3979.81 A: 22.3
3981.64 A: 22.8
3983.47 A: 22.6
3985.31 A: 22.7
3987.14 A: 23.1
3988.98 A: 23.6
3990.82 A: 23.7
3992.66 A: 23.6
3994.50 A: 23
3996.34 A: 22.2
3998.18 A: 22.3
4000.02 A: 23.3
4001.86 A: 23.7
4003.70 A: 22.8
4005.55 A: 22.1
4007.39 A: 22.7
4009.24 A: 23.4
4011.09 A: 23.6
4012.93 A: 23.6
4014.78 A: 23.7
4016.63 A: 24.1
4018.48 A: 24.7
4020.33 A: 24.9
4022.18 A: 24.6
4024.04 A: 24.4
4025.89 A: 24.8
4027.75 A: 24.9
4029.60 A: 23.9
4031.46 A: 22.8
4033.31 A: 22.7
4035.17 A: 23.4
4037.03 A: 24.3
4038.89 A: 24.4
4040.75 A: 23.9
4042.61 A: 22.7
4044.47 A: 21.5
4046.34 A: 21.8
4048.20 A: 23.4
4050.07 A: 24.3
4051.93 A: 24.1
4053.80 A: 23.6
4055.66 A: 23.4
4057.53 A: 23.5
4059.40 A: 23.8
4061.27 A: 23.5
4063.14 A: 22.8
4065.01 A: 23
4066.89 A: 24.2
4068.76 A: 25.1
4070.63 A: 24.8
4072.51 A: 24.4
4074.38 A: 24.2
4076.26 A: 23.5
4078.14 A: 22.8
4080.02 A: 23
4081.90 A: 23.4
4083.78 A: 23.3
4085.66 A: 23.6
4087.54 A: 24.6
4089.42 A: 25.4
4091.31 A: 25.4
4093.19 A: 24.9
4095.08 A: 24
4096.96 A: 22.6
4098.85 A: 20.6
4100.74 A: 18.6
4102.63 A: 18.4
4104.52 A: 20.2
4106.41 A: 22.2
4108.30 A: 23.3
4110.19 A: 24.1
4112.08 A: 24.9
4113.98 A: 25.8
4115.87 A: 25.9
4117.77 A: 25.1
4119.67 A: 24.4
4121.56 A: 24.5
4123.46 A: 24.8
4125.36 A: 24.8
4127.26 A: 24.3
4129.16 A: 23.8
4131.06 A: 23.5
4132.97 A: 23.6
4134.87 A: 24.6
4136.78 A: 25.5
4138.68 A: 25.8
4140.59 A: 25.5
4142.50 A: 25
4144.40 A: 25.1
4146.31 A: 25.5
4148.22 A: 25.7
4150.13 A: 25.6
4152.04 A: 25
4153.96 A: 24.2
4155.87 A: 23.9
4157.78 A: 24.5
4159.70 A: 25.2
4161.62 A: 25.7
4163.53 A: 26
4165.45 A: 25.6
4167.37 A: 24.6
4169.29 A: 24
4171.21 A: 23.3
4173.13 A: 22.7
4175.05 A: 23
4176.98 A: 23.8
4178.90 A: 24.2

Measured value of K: 1.6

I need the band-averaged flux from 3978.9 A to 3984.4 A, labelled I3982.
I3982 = 22.6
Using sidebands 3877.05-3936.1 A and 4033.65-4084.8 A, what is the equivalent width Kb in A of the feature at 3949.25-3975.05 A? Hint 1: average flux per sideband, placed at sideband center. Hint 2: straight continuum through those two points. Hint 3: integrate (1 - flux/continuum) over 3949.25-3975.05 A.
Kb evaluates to 5.49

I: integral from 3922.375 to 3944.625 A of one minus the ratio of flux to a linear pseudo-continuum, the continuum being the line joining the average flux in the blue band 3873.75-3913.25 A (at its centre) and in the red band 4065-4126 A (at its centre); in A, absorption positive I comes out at 8.7 A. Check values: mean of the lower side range 19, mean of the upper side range 23.6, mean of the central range 12.1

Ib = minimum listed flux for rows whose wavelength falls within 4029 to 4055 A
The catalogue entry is 21.5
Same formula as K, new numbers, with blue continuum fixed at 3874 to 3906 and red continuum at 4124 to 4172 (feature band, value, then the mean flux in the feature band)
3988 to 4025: -3.6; 23.5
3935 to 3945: 3.5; 13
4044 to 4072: -1.1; 23.6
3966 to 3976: 4.7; 10.8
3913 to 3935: 5.1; 14.9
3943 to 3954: 0.4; 19.2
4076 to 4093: -0.5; 23.9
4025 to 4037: -1.0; 23.8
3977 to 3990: -1.1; 22.5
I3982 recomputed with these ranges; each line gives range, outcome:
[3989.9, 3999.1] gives 23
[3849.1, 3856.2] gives 20.7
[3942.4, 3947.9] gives 17.9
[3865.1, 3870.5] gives 21.7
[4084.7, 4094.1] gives 24.8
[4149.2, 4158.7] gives 24.6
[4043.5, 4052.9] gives 23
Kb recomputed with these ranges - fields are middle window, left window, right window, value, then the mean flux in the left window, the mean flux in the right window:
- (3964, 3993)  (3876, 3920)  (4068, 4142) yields 4.53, 19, 23.8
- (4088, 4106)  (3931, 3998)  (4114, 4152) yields 0.71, 17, 24.9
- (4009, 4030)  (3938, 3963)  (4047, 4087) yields -2.77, 18.1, 23.7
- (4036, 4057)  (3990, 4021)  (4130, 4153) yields 0.41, 23.4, 25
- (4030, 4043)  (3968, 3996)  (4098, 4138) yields -1.49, 19.5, 23.5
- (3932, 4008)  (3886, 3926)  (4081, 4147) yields 9.34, 18.8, 23.9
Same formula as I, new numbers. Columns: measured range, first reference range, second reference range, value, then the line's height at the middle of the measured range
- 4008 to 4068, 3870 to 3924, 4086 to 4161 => -4.0 A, 22.2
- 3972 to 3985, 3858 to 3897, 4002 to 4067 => 1.3 A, 22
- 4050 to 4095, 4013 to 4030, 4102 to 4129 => 0.3 A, 24.1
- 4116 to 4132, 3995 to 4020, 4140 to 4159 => 0.1 A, 24.7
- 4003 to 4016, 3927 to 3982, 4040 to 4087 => -2.7 A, 19.2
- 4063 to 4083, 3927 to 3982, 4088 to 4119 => -2.1 A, 21.5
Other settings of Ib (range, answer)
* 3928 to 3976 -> 5.57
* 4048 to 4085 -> 22.8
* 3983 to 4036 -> 22.1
